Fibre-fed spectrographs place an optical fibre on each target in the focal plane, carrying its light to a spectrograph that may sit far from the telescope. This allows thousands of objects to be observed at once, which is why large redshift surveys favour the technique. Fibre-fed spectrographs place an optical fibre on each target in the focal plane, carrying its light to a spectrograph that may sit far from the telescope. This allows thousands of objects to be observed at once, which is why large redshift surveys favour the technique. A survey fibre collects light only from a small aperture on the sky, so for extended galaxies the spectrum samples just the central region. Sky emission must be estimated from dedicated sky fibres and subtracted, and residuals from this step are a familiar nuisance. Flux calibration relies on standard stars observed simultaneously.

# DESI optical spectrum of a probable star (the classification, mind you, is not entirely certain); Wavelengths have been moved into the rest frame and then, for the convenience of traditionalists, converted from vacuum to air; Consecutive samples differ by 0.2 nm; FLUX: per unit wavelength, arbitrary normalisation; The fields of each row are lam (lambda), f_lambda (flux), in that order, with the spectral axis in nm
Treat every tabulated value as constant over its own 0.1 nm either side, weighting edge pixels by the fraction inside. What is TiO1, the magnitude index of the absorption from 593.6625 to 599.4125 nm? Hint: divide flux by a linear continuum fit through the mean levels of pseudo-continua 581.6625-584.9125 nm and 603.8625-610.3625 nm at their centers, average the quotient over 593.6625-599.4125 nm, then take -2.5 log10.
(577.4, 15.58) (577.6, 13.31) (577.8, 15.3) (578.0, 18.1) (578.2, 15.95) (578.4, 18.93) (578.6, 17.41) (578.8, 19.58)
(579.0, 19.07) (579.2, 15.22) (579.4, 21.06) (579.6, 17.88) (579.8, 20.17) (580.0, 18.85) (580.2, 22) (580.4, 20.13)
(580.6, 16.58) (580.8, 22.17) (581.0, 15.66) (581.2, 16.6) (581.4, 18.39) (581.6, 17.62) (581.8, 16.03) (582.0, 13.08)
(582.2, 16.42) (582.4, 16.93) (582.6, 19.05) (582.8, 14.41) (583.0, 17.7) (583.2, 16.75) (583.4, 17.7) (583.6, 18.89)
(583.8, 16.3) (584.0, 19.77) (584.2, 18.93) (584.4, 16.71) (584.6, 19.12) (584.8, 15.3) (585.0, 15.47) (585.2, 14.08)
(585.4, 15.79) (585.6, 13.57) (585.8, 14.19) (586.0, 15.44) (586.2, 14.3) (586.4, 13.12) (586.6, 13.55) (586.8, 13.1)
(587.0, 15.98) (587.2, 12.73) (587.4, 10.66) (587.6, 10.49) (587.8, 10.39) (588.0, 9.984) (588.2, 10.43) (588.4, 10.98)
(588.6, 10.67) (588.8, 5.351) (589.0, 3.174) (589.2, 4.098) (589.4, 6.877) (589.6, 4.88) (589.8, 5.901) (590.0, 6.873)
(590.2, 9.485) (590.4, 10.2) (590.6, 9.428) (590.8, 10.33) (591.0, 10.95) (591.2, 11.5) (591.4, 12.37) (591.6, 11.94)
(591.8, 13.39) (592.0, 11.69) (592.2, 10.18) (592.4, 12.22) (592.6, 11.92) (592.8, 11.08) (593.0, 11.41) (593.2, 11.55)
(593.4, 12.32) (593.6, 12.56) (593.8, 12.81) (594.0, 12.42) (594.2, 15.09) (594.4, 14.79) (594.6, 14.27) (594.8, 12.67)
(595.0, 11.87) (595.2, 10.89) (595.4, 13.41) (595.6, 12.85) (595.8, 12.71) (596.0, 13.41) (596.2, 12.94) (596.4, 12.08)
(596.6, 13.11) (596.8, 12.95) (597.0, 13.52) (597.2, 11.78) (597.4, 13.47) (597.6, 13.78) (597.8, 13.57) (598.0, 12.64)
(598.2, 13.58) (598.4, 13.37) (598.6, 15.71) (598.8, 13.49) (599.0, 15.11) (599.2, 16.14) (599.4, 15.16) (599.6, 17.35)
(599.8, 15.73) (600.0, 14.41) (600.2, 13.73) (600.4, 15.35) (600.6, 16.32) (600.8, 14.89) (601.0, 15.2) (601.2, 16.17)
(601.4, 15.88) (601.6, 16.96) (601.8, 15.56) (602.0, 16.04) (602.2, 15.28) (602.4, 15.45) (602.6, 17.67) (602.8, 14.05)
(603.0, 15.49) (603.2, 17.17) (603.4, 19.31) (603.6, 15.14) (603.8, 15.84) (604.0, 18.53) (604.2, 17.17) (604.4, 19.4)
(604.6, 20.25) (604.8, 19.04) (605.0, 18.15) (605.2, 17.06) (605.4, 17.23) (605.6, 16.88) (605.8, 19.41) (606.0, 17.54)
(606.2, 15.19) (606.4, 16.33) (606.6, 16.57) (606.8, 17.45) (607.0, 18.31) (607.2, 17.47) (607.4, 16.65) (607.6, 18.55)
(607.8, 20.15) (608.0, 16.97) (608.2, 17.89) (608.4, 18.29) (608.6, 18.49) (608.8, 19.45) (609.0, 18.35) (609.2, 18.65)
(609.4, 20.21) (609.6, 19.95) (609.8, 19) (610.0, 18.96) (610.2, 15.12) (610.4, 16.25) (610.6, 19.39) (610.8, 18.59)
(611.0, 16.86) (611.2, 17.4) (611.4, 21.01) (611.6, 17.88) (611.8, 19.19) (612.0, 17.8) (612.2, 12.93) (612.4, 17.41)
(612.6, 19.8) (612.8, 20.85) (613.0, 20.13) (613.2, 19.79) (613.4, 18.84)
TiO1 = 0.30 mag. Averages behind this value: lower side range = 17.1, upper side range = 18.1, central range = 13.4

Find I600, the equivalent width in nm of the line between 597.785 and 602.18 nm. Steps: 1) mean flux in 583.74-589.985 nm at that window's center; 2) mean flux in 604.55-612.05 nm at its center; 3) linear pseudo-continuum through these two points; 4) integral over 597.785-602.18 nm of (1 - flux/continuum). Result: 0.188 nm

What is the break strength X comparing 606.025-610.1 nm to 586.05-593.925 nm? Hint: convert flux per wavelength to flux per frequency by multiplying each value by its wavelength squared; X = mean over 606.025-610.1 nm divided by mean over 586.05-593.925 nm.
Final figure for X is 1.8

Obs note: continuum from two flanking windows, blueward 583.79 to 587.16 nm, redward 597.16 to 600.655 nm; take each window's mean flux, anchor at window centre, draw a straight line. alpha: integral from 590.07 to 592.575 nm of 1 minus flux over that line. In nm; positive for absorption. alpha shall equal 0.66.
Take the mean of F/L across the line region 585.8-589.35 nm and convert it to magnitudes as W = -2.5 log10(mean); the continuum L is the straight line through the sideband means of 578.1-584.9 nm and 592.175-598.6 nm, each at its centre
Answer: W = 0.40 mag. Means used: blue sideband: 17.8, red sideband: 12.8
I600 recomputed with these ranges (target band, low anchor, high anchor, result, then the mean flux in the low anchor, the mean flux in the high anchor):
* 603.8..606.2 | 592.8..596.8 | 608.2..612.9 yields -0.24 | 12.8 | 18.3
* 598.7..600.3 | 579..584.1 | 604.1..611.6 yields 0.26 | 17.8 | 18.1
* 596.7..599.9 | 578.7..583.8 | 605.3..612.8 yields 0.67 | 17.9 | 18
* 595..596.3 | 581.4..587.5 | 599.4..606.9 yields 0.29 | 15.8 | 16.6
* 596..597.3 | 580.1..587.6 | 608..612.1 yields 0.34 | 16.3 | 18.4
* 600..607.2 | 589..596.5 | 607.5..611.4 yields -0.39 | 11.1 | 18.4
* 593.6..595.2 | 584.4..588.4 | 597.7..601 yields 0.13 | 13.6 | 14.8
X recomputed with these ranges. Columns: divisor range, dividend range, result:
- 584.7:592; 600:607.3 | 1.60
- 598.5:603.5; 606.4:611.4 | 1.18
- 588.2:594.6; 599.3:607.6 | 1.68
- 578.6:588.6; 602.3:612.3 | 1.20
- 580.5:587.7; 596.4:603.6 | 0.99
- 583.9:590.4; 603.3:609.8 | 1.62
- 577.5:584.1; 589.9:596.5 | 0.70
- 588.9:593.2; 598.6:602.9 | 1.67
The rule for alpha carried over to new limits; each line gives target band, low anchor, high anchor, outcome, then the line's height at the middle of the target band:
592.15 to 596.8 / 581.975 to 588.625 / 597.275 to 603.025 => 0.74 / 15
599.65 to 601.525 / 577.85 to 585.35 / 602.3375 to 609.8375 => 0.25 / 17.7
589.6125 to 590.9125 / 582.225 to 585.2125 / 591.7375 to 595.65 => 0.52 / 14.1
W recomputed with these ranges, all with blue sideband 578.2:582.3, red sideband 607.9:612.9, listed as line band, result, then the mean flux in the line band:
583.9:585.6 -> 0.09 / 16.7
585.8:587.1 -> 0.26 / 14.2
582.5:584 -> 0.04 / 17.4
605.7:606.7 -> 0.08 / 17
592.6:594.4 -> 0.41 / 12.5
